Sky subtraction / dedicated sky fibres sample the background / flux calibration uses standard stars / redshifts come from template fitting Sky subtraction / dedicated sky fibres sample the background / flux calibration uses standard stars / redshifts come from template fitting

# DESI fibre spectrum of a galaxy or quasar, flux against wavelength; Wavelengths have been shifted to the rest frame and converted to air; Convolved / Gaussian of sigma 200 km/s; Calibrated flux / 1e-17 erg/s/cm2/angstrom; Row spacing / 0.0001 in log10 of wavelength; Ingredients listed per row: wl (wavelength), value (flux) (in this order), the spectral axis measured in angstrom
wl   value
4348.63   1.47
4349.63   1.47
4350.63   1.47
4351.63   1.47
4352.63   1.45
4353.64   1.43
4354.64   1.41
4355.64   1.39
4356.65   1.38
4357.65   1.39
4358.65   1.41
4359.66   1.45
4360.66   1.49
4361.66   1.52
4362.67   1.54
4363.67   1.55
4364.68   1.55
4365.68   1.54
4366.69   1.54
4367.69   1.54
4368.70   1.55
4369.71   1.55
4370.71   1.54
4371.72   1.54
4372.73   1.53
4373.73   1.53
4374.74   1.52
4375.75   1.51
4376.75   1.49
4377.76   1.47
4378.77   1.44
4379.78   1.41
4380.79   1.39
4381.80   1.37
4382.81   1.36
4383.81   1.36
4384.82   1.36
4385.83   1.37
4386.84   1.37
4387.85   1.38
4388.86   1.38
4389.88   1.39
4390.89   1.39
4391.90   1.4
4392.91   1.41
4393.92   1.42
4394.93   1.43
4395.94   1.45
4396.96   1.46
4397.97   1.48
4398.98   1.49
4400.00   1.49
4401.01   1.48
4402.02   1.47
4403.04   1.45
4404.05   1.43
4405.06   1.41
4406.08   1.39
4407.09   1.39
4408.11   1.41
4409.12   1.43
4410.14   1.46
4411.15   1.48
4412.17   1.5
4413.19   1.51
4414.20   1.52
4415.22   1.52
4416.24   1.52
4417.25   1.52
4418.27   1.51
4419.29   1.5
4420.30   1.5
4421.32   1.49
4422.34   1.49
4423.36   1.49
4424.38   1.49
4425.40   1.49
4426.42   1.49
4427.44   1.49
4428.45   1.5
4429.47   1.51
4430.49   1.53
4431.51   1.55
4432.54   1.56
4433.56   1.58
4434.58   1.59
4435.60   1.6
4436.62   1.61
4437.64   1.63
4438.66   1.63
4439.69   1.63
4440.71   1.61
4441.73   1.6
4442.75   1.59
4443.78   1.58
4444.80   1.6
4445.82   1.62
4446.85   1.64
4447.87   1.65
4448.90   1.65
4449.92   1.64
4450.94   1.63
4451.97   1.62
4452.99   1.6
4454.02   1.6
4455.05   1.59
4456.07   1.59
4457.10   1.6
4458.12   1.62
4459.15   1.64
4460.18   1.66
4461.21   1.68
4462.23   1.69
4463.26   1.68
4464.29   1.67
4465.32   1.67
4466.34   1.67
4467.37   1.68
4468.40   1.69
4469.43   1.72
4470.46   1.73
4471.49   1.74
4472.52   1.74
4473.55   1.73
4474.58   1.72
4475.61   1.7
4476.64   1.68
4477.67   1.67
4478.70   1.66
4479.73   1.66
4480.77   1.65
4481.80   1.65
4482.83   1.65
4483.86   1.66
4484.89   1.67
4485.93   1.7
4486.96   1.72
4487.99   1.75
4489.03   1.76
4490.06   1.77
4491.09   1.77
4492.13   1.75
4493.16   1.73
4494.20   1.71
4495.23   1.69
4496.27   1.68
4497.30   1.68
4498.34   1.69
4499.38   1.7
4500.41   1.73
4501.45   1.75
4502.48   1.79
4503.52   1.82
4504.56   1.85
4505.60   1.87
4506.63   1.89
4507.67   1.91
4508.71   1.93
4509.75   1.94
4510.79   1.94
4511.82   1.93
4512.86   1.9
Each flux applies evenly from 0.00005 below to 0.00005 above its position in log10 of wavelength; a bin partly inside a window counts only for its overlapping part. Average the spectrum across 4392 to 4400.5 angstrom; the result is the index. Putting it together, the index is 1.45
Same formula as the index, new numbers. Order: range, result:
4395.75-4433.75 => 1.48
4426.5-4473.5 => 1.62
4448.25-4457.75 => 1.61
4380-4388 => 1.37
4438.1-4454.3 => 1.62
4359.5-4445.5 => 1.49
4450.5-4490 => 1.67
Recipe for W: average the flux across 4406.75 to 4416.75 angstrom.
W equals 1.48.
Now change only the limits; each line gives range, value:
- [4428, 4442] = 1.58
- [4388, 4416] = 1.45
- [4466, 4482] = 1.69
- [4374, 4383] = 1.44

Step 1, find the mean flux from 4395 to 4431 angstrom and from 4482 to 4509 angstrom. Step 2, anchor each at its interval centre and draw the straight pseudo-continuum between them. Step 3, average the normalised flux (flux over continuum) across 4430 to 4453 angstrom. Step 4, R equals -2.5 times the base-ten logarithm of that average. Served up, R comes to -0.02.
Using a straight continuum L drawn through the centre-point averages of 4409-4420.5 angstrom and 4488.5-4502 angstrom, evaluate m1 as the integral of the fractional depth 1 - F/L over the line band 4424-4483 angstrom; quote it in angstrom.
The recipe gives -0.69 angstrom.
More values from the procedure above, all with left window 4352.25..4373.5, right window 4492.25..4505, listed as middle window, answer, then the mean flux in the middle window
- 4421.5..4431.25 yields 0.64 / 1.5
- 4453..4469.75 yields 0.17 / 1.65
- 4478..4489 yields 0.17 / 1.68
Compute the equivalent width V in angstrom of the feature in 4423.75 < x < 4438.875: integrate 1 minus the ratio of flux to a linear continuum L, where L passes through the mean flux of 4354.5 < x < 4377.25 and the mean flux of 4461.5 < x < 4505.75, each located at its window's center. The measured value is 0.66 angstrom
